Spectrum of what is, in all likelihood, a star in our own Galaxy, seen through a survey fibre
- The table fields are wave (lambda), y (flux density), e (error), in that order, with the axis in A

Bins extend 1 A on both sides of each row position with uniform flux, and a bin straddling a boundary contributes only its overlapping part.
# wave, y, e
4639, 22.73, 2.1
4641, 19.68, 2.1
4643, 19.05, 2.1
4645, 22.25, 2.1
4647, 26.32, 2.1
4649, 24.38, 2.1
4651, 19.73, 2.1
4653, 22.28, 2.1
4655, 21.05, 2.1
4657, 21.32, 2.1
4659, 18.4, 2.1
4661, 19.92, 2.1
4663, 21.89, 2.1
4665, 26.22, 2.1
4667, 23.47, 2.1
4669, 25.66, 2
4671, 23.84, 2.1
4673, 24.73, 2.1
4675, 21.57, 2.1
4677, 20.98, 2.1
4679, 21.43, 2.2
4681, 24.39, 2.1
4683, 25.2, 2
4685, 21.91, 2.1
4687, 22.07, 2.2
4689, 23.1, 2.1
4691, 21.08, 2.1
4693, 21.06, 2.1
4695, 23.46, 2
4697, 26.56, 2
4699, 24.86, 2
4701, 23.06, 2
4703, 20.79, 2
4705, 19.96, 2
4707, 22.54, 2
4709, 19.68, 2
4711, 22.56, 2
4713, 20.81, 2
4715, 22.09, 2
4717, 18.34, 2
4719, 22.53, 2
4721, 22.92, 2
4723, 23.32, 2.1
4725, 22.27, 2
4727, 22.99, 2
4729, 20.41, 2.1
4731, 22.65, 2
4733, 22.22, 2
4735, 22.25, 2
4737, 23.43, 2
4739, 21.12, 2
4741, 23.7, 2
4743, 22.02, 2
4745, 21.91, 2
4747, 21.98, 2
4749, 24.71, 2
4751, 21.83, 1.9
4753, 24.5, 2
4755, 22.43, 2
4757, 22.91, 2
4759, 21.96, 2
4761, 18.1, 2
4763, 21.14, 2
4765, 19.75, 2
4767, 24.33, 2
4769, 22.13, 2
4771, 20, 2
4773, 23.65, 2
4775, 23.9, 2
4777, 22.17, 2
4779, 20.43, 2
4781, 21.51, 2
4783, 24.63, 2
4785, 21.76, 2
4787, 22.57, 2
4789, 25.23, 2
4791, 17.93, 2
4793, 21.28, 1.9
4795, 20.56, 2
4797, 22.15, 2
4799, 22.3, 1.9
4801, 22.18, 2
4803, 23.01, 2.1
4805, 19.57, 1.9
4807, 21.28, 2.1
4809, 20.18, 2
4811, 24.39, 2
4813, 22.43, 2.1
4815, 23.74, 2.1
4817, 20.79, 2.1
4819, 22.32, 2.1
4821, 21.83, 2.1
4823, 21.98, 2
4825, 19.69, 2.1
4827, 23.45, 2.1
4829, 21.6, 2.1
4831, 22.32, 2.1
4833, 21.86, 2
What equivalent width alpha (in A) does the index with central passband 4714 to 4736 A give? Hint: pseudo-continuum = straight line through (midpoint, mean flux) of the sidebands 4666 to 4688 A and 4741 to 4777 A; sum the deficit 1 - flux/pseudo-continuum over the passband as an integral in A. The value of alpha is 0.6 A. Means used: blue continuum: 23.2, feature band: 22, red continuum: 22.2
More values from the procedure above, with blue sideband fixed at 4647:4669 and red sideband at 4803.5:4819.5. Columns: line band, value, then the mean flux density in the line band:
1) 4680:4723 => -0.43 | 22.4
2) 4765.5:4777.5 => -0.35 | 22.6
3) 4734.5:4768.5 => -0.35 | 22.2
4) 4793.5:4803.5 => -0.03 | 22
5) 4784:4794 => 0.07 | 21.8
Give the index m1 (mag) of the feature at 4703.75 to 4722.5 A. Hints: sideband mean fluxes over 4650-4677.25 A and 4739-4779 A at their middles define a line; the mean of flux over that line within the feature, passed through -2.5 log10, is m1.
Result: 0.05 mag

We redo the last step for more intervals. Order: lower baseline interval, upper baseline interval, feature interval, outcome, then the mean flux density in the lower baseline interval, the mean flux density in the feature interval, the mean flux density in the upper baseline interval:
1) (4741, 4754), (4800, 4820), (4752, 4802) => 0.02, 22.9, 22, 22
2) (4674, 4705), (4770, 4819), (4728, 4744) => 0.01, 22.7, 22.2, 22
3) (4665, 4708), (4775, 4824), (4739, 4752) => 0.00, 23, 22.6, 22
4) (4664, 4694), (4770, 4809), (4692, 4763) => 0.02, 23.1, 22.2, 21.9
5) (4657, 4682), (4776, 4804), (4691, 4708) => -0.01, 22.7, 22.7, 22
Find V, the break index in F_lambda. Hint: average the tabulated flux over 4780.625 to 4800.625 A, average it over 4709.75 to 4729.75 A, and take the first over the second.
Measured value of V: 1.01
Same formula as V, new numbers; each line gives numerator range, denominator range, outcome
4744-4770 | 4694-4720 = 1.00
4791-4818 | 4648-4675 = 0.96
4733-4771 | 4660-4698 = 0.96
